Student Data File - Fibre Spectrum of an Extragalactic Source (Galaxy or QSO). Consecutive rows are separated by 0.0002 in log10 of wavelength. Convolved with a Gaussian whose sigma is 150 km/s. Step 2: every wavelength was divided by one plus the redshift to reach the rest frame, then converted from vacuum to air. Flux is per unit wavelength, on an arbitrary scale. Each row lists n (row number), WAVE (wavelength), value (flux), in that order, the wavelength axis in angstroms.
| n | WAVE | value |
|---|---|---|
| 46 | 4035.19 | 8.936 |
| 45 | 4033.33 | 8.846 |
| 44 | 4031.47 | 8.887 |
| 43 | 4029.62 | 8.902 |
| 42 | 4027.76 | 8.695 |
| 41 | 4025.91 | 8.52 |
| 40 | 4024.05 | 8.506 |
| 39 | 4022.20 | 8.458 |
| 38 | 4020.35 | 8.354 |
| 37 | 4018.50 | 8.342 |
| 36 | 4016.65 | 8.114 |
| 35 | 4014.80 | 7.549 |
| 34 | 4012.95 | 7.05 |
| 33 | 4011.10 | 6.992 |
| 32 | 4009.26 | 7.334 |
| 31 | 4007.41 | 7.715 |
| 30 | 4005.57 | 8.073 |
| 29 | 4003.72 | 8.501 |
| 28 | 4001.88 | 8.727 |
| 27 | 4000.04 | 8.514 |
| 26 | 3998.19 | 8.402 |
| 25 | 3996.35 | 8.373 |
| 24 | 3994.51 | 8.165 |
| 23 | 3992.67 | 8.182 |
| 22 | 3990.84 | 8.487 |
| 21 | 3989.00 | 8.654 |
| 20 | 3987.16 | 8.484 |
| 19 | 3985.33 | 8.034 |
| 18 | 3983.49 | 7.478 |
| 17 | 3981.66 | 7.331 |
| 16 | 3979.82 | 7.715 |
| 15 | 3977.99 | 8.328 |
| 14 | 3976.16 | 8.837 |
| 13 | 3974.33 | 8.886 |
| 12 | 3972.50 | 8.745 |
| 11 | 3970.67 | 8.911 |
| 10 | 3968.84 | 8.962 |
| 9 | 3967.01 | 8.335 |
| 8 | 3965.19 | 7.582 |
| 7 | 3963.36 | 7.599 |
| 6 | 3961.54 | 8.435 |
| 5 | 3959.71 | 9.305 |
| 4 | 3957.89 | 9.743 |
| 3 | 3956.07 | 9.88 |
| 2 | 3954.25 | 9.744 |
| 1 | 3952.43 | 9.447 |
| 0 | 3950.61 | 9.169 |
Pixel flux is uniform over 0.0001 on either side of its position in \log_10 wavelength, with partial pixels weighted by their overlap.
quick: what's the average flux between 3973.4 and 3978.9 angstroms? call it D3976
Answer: 8.69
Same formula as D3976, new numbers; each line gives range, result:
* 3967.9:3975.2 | 8.87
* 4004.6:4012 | 7.54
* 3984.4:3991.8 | 8.42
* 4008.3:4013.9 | 7.13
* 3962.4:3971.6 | 8.28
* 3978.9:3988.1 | 7.81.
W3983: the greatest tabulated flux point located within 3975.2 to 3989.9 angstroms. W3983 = 8.837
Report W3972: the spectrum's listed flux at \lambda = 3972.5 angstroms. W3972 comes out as 8.745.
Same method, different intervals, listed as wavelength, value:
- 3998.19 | 8.402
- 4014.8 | 7.549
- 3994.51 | 8.165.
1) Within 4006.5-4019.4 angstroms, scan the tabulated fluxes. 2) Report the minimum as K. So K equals 6.992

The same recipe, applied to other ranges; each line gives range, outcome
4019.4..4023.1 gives 8.354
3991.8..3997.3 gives 8.165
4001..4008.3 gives 7.715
